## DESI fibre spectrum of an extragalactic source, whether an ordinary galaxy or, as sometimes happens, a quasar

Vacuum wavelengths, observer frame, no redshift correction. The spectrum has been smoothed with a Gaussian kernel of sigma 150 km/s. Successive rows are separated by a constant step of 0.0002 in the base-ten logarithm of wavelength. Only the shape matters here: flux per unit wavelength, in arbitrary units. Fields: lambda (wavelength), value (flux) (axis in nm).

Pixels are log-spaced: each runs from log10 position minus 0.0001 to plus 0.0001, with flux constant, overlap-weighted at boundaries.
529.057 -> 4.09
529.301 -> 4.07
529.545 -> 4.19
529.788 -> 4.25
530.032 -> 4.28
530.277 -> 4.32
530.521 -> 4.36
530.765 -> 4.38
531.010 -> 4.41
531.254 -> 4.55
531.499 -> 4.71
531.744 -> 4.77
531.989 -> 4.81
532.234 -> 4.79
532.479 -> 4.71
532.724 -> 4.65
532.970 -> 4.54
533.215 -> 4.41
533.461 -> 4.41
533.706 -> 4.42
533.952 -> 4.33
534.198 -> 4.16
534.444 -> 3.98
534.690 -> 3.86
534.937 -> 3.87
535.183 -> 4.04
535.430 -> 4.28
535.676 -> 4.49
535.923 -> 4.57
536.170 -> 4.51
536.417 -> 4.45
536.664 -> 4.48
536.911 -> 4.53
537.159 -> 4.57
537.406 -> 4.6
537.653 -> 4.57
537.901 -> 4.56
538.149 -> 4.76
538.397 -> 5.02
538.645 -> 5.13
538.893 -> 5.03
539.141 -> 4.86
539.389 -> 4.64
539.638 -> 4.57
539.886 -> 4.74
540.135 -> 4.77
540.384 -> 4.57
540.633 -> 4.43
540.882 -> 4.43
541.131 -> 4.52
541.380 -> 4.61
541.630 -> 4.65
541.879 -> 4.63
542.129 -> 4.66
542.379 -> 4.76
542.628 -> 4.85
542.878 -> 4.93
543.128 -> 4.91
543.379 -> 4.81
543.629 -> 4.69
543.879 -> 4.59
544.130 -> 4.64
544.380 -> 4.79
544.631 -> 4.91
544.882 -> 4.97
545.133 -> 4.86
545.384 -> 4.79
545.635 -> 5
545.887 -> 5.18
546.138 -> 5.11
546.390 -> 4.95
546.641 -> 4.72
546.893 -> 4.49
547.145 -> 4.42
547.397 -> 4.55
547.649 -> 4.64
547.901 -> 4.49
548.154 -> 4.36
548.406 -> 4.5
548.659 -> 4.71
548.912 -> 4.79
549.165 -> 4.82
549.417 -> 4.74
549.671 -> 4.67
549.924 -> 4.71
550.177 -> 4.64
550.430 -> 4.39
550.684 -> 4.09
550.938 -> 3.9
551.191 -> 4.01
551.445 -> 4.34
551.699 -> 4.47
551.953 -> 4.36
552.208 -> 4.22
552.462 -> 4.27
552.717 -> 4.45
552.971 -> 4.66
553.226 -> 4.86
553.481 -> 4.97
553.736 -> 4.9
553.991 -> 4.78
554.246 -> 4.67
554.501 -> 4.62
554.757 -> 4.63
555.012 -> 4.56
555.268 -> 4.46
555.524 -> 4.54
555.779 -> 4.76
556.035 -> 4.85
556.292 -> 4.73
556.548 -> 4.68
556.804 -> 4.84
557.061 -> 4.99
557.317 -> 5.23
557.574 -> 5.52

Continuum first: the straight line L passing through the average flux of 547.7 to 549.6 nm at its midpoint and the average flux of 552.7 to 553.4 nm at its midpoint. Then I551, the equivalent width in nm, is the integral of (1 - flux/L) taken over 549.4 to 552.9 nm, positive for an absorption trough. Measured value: 0.23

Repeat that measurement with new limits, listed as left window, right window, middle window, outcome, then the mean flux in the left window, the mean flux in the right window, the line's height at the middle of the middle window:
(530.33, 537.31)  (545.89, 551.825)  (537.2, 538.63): -0.08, 4.43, 4.56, 4.46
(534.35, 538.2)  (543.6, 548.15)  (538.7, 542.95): -0.12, 4.38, 4.76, 4.56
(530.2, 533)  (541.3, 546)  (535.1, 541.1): 0.12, 4.59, 4.8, 4.7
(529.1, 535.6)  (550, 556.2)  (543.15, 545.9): -0.23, 4.36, 4.52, 4.46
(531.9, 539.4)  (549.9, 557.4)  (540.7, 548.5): -0.30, 4.51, 4.58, 4.55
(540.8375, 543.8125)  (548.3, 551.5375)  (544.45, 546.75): -0.16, 4.71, 4.49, 4.61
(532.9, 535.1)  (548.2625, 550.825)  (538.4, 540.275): -0.21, 4.21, 4.6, 4.34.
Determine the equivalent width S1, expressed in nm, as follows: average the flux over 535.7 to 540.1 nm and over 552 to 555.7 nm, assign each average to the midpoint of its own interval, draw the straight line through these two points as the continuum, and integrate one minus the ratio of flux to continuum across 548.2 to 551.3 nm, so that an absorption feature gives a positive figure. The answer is 0.088 nm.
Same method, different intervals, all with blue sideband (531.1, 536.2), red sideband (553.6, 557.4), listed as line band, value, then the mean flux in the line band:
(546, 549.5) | -0.03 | 4.67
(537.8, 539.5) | -0.14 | 4.86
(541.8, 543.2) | -0.07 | 4.79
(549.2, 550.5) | 0.00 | 4.66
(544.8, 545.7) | -0.06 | 4.9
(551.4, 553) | 0.11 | 4.38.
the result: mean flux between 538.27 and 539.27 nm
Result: 5.01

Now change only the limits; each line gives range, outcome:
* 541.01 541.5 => 4.57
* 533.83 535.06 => 4.04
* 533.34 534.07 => 4.39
